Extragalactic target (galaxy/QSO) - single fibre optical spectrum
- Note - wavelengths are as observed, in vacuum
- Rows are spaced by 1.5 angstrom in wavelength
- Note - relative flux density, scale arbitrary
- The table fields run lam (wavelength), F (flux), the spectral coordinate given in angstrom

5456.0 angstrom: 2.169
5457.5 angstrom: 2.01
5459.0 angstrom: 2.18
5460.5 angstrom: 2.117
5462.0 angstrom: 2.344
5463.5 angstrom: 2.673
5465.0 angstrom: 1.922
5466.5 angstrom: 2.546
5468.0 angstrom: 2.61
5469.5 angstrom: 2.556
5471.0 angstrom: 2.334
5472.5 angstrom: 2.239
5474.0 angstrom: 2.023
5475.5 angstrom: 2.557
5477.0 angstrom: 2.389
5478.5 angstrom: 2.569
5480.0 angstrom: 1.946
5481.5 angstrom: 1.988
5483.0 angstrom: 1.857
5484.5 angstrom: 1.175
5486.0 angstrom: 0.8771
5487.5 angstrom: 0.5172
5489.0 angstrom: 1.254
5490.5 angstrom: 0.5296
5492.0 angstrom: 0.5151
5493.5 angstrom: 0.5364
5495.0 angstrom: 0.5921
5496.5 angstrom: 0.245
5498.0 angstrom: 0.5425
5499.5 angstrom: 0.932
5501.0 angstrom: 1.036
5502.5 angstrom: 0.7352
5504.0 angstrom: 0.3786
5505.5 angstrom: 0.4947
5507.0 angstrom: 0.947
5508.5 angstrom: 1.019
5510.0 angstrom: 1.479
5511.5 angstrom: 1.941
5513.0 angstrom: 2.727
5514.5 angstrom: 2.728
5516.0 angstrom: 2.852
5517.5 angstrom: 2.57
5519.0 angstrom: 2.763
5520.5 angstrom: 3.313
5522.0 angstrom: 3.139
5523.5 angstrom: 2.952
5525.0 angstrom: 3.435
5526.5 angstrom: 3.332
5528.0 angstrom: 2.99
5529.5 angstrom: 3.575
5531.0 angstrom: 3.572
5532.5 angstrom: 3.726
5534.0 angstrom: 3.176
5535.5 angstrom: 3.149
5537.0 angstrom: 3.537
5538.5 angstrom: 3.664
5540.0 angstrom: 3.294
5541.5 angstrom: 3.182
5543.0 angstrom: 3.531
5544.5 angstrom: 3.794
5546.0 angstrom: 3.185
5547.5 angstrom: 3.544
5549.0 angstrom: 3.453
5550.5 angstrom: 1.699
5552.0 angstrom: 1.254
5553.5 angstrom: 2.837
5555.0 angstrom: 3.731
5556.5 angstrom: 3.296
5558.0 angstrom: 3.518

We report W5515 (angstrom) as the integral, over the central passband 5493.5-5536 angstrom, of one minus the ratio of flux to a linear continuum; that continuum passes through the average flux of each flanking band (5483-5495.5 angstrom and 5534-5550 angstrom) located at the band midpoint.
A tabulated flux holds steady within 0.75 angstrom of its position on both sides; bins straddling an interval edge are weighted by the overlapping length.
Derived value 2.50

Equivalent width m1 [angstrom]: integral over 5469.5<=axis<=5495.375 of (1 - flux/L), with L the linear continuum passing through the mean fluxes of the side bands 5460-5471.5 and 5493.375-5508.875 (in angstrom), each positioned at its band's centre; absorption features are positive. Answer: 1.8 angstrom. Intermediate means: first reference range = 2.39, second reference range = 0.676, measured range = 1.57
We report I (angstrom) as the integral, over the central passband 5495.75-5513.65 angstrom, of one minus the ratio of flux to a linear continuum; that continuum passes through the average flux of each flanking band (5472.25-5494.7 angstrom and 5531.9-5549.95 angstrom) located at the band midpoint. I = 9.8 angstrom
